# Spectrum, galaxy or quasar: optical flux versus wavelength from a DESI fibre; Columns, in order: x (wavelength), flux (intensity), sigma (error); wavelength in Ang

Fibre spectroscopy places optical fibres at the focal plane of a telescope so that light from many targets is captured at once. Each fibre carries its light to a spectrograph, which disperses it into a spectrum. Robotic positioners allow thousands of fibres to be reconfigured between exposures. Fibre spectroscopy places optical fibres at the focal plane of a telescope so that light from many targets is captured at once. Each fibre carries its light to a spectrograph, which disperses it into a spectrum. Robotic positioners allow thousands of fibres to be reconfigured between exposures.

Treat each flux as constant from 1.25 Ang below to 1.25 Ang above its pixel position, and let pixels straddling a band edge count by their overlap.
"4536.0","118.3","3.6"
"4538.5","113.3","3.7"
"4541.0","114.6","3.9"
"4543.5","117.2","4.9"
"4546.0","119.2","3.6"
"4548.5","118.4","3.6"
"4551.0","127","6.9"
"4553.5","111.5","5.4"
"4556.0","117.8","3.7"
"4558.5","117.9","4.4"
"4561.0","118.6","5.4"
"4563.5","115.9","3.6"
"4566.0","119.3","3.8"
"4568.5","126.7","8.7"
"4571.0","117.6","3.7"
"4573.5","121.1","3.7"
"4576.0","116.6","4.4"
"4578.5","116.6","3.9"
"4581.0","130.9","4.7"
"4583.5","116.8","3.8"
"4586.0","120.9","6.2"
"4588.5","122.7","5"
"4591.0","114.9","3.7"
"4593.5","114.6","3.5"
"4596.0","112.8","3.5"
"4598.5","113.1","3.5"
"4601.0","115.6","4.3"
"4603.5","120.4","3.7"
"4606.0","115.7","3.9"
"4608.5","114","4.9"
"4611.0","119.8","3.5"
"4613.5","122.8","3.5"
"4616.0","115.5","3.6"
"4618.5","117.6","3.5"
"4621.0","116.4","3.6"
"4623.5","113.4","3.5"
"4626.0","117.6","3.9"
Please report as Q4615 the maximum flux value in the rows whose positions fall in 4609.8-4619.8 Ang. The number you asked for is 122.8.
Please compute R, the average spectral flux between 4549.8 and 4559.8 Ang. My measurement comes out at 119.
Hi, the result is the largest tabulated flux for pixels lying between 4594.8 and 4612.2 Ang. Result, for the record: 120.4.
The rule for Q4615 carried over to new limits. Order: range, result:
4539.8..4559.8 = 127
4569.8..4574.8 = 121.1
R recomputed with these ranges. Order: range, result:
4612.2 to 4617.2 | 119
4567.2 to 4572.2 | 122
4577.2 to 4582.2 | 124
